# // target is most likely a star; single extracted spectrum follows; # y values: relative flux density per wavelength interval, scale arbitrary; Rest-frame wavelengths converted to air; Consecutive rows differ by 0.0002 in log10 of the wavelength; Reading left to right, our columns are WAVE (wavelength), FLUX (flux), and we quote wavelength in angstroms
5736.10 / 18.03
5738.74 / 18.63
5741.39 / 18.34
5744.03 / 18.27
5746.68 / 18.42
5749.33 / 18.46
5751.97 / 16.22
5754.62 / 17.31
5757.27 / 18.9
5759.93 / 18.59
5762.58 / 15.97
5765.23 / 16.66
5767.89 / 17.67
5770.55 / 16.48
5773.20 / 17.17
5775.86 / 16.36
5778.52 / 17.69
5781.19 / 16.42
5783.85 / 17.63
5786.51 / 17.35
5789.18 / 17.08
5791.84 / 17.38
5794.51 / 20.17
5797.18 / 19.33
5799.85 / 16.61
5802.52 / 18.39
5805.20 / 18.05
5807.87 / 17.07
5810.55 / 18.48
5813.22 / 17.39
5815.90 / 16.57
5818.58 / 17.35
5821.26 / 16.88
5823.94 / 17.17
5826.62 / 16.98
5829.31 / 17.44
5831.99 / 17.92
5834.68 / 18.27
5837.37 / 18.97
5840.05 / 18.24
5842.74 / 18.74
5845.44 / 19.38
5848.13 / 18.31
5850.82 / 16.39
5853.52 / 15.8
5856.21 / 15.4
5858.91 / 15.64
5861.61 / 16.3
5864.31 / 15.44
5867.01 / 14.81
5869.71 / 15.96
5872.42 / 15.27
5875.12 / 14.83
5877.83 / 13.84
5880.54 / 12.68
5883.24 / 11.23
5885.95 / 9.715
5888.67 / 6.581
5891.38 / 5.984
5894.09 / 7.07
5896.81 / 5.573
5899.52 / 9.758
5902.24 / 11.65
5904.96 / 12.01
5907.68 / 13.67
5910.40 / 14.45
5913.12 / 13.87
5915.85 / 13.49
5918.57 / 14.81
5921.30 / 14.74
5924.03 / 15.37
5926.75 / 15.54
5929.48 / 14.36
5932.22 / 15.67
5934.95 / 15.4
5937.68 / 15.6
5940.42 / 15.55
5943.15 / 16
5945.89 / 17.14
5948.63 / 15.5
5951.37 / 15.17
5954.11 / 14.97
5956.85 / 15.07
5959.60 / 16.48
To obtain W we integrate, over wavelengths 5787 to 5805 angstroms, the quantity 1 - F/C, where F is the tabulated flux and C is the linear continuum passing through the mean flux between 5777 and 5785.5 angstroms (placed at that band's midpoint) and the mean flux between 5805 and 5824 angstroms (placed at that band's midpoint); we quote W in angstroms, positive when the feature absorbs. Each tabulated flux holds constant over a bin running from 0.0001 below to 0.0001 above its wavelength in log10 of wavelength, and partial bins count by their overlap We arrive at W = -0.9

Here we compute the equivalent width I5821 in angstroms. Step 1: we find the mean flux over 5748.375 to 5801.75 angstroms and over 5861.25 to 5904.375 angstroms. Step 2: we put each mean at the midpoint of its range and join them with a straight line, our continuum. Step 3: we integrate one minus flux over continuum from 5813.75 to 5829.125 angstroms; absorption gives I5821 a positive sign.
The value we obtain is -2.2 angstroms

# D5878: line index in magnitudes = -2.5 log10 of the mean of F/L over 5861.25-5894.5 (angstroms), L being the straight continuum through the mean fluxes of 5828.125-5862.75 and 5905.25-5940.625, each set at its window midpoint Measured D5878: 0.31 mag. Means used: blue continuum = 17.5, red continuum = 14.7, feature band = 12.3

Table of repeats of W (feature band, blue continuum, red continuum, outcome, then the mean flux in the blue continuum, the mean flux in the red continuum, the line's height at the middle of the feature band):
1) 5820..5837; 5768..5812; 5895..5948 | -1.0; 17.6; 13.9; 16.5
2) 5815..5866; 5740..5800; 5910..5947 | -2.1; 17.6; 15.1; 16.5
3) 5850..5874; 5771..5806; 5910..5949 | 1.0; 17.6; 15.2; 16.4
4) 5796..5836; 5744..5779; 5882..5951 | -4.5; 17.4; 12.9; 15.8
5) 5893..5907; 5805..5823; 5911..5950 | 5.6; 17.4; 15.2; 15.8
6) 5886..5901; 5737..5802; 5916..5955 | 8.2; 17.6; 15.4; 15.9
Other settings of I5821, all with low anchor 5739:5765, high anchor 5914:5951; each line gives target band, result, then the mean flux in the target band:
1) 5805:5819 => -0.39 angstroms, 17.5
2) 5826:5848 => -2.20 angstroms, 18.3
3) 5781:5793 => 0.06 angstroms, 17.3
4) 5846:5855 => -0.32 angstroms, 17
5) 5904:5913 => 1.22 angstroms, 13.5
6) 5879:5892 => 5.28 angstroms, 9.49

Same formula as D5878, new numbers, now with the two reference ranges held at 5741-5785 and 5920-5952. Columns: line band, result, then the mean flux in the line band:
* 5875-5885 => 0.251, 12.8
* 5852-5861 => 0.048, 15.7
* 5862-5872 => 0.055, 15.5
